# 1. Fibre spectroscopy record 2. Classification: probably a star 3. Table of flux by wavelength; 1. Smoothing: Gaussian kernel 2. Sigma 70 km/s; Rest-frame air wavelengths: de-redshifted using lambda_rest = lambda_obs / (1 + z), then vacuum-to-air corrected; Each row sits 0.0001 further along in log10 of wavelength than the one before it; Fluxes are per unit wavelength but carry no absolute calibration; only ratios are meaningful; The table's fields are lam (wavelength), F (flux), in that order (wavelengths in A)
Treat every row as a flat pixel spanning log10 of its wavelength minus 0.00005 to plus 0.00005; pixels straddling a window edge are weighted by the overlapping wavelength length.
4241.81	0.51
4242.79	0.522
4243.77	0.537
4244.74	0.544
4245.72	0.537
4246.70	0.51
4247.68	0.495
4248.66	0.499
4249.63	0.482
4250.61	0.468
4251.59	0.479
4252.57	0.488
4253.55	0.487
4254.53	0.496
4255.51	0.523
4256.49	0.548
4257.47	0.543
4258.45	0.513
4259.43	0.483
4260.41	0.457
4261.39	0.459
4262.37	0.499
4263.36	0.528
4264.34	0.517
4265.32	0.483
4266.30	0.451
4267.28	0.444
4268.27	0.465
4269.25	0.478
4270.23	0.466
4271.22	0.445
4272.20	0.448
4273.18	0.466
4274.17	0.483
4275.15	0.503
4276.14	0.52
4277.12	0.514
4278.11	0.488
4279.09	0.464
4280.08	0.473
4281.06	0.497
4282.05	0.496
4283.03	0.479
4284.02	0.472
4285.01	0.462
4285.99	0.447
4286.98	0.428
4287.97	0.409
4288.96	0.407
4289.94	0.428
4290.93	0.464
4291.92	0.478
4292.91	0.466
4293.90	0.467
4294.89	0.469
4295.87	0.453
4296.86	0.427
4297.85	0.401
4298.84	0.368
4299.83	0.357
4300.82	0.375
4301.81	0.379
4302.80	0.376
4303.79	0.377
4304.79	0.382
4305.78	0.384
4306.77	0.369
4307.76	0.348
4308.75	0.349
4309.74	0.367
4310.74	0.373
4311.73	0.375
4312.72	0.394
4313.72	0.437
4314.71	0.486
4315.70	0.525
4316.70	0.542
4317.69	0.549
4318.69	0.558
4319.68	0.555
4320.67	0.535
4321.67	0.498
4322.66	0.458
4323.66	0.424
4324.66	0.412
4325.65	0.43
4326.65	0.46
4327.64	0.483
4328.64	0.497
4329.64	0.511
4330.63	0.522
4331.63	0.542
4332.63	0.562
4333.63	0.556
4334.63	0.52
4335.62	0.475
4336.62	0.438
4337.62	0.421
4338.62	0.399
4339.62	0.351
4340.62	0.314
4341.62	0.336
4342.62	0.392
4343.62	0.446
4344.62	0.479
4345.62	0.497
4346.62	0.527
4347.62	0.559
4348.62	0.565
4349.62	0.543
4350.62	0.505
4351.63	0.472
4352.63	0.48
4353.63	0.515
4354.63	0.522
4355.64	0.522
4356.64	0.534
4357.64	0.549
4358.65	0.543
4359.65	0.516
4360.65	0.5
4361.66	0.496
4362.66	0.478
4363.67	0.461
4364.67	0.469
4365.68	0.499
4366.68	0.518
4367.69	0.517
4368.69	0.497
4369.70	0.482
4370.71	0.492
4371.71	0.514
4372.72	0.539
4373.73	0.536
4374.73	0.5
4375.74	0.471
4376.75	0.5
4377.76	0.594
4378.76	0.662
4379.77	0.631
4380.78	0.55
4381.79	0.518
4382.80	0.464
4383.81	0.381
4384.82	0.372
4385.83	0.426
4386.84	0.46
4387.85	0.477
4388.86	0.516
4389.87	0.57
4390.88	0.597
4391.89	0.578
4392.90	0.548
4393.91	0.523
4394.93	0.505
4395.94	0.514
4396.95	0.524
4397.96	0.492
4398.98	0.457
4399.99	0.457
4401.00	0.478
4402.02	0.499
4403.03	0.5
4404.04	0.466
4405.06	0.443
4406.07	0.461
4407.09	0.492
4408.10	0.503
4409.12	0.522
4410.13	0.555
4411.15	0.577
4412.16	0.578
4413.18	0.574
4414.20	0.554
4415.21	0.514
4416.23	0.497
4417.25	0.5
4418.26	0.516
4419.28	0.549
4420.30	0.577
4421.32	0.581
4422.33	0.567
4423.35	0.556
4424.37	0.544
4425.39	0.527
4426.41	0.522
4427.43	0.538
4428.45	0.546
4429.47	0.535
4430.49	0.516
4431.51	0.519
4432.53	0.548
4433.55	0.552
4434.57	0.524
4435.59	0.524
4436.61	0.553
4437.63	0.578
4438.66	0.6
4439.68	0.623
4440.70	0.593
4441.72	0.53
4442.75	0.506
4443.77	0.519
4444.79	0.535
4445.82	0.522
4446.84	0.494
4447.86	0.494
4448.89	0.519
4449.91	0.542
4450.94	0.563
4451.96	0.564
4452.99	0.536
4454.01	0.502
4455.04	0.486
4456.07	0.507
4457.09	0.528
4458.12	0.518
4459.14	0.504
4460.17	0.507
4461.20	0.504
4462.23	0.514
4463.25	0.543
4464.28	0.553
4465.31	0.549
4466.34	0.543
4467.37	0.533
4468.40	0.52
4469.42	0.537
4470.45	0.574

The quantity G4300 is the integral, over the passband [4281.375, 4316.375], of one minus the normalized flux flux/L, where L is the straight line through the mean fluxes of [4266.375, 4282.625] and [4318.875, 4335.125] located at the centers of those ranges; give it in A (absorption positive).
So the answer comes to 4.8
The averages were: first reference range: 0.478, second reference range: 0.499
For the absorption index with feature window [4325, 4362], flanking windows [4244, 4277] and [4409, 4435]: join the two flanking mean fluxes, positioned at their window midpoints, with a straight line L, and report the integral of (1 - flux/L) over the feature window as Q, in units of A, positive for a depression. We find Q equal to 2.3 A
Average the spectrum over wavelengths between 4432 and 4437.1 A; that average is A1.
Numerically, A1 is 0.541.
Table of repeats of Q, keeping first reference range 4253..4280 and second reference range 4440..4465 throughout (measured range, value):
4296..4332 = 4.2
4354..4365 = -0.1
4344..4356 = -0.2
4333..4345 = 1.8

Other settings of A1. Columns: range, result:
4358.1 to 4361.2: 0.519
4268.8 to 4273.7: 0.46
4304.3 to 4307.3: 0.379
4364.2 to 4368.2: 0.501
